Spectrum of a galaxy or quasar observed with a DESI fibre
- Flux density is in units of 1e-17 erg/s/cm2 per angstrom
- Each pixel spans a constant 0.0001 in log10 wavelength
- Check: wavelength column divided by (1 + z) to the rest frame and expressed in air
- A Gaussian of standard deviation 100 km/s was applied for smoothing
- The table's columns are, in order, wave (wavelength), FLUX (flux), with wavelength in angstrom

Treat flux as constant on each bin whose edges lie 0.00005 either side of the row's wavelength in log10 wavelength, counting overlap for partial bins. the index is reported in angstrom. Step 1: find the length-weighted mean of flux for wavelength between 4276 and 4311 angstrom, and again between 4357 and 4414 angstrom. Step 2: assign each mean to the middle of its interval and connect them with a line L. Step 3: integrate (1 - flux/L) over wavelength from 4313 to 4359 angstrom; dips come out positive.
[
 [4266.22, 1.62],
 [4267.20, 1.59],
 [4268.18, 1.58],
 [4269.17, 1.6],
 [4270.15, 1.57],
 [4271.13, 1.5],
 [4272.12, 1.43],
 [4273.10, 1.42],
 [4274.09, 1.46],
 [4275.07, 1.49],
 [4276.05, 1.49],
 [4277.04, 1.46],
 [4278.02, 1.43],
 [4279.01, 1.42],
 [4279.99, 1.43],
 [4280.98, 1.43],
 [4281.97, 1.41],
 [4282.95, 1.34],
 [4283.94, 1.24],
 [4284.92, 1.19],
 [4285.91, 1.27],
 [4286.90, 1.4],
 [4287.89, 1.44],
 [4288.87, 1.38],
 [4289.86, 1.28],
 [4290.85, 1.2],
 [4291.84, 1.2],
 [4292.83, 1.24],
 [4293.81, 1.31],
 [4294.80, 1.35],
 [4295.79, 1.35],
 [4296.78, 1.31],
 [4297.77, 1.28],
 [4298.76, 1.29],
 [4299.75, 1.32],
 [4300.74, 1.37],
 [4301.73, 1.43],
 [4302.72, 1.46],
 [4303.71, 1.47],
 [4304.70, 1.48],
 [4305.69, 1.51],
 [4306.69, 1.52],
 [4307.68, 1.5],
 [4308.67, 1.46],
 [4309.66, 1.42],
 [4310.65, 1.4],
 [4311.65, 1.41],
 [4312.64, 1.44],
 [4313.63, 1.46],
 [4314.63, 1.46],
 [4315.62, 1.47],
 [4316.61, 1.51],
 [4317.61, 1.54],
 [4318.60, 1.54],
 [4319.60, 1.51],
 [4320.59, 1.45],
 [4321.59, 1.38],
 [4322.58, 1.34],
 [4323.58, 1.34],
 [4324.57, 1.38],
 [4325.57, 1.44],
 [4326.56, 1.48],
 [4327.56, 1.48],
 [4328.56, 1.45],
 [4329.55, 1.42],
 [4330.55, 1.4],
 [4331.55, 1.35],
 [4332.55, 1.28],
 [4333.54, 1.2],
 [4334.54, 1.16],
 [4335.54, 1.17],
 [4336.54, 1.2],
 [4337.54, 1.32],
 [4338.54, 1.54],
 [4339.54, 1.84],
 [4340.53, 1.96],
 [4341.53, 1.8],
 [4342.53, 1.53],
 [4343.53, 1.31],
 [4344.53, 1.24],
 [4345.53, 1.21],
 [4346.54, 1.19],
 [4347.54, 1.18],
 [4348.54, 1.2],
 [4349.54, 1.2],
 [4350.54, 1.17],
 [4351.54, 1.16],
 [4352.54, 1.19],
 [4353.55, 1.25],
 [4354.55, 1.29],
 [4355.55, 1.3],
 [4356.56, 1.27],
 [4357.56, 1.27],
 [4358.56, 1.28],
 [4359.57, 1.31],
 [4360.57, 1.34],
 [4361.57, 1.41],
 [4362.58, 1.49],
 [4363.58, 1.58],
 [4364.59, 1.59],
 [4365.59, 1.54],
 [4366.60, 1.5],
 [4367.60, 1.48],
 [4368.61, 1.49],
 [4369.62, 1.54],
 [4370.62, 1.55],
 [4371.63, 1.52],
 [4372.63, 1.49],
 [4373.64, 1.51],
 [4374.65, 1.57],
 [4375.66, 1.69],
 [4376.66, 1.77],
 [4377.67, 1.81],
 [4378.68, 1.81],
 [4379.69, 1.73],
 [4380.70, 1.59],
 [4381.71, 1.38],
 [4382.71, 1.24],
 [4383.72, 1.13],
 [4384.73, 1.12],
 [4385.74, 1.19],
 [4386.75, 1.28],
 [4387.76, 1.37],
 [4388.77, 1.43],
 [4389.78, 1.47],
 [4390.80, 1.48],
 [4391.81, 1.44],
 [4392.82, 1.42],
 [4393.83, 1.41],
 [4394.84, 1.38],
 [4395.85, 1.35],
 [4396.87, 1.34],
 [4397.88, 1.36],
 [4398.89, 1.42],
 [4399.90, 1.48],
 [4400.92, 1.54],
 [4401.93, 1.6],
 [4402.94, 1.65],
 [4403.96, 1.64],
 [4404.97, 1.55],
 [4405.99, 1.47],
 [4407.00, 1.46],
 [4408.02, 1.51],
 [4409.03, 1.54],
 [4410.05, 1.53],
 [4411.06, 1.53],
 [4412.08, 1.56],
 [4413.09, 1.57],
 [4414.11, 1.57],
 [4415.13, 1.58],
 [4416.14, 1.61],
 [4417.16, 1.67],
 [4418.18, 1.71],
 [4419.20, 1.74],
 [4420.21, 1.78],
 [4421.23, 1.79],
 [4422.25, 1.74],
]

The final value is 1.6 angstrom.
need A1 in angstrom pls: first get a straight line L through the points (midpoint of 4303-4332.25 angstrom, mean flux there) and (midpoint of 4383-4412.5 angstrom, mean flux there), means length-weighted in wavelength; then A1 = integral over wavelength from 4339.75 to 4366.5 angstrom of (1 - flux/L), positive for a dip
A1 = 1.4 angstrom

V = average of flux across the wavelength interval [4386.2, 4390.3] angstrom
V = 1.38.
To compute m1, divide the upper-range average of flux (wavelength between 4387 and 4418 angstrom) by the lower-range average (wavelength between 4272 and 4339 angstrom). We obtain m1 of 1.08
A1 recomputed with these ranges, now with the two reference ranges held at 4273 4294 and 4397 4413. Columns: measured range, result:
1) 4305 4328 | -0.8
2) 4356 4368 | 0.4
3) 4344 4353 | 1.6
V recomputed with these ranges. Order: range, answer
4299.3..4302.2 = 1.37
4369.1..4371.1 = 1.55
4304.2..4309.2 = 1.49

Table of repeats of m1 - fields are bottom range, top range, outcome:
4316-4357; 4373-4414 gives 1.08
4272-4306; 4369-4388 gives 1.09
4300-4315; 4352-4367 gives 0.95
